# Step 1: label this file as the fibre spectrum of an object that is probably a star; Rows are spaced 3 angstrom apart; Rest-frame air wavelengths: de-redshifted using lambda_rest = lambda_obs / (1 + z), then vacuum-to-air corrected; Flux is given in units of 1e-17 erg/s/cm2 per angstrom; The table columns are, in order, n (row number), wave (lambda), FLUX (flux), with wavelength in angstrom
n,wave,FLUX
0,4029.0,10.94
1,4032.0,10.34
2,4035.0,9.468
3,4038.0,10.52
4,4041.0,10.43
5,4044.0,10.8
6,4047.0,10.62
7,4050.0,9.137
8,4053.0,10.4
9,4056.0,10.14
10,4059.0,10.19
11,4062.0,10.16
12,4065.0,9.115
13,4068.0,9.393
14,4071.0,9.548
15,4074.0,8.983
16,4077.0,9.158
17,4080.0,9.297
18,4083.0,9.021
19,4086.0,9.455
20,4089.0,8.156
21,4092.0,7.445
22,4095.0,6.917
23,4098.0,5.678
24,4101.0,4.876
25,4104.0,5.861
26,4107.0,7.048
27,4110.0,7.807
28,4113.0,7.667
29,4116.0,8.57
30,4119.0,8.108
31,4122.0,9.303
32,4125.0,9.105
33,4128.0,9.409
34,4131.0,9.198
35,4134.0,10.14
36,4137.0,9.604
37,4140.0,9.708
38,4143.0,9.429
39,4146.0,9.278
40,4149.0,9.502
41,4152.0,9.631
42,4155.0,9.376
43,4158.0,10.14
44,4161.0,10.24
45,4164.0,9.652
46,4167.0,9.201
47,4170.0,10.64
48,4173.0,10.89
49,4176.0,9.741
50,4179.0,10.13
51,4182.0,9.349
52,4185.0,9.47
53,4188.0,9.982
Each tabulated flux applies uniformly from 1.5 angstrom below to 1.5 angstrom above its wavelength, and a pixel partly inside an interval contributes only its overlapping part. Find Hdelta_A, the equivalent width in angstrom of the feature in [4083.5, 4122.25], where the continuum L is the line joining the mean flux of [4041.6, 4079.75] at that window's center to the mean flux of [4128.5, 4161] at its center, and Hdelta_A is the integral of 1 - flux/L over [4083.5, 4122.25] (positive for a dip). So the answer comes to 9.1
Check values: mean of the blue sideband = 9.8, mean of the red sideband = 9.62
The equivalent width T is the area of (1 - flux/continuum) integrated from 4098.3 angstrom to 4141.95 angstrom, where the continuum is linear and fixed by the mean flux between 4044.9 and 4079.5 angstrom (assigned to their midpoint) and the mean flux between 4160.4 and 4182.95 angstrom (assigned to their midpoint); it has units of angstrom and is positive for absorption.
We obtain 7.1 angstrom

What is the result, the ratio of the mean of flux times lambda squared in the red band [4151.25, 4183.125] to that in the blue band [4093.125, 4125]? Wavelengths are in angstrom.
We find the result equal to 1.4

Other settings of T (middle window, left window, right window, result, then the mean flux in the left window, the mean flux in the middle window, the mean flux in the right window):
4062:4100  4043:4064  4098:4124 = 1.4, 10.2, 8.53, 7.34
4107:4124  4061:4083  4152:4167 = 2.4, 9.34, 8.21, 9.76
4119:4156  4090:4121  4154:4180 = -3.7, 7.05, 9.42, 10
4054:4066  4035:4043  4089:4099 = -1.2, 10.3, 9.95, 6.95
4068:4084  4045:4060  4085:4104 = -1.7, 10.1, 9.22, 6.93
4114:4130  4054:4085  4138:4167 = 1.2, 9.51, 8.87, 9.64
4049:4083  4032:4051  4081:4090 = -0.3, 10.2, 9.57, 8.94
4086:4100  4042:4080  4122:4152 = 3.5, 9.79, 7.23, 9.48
